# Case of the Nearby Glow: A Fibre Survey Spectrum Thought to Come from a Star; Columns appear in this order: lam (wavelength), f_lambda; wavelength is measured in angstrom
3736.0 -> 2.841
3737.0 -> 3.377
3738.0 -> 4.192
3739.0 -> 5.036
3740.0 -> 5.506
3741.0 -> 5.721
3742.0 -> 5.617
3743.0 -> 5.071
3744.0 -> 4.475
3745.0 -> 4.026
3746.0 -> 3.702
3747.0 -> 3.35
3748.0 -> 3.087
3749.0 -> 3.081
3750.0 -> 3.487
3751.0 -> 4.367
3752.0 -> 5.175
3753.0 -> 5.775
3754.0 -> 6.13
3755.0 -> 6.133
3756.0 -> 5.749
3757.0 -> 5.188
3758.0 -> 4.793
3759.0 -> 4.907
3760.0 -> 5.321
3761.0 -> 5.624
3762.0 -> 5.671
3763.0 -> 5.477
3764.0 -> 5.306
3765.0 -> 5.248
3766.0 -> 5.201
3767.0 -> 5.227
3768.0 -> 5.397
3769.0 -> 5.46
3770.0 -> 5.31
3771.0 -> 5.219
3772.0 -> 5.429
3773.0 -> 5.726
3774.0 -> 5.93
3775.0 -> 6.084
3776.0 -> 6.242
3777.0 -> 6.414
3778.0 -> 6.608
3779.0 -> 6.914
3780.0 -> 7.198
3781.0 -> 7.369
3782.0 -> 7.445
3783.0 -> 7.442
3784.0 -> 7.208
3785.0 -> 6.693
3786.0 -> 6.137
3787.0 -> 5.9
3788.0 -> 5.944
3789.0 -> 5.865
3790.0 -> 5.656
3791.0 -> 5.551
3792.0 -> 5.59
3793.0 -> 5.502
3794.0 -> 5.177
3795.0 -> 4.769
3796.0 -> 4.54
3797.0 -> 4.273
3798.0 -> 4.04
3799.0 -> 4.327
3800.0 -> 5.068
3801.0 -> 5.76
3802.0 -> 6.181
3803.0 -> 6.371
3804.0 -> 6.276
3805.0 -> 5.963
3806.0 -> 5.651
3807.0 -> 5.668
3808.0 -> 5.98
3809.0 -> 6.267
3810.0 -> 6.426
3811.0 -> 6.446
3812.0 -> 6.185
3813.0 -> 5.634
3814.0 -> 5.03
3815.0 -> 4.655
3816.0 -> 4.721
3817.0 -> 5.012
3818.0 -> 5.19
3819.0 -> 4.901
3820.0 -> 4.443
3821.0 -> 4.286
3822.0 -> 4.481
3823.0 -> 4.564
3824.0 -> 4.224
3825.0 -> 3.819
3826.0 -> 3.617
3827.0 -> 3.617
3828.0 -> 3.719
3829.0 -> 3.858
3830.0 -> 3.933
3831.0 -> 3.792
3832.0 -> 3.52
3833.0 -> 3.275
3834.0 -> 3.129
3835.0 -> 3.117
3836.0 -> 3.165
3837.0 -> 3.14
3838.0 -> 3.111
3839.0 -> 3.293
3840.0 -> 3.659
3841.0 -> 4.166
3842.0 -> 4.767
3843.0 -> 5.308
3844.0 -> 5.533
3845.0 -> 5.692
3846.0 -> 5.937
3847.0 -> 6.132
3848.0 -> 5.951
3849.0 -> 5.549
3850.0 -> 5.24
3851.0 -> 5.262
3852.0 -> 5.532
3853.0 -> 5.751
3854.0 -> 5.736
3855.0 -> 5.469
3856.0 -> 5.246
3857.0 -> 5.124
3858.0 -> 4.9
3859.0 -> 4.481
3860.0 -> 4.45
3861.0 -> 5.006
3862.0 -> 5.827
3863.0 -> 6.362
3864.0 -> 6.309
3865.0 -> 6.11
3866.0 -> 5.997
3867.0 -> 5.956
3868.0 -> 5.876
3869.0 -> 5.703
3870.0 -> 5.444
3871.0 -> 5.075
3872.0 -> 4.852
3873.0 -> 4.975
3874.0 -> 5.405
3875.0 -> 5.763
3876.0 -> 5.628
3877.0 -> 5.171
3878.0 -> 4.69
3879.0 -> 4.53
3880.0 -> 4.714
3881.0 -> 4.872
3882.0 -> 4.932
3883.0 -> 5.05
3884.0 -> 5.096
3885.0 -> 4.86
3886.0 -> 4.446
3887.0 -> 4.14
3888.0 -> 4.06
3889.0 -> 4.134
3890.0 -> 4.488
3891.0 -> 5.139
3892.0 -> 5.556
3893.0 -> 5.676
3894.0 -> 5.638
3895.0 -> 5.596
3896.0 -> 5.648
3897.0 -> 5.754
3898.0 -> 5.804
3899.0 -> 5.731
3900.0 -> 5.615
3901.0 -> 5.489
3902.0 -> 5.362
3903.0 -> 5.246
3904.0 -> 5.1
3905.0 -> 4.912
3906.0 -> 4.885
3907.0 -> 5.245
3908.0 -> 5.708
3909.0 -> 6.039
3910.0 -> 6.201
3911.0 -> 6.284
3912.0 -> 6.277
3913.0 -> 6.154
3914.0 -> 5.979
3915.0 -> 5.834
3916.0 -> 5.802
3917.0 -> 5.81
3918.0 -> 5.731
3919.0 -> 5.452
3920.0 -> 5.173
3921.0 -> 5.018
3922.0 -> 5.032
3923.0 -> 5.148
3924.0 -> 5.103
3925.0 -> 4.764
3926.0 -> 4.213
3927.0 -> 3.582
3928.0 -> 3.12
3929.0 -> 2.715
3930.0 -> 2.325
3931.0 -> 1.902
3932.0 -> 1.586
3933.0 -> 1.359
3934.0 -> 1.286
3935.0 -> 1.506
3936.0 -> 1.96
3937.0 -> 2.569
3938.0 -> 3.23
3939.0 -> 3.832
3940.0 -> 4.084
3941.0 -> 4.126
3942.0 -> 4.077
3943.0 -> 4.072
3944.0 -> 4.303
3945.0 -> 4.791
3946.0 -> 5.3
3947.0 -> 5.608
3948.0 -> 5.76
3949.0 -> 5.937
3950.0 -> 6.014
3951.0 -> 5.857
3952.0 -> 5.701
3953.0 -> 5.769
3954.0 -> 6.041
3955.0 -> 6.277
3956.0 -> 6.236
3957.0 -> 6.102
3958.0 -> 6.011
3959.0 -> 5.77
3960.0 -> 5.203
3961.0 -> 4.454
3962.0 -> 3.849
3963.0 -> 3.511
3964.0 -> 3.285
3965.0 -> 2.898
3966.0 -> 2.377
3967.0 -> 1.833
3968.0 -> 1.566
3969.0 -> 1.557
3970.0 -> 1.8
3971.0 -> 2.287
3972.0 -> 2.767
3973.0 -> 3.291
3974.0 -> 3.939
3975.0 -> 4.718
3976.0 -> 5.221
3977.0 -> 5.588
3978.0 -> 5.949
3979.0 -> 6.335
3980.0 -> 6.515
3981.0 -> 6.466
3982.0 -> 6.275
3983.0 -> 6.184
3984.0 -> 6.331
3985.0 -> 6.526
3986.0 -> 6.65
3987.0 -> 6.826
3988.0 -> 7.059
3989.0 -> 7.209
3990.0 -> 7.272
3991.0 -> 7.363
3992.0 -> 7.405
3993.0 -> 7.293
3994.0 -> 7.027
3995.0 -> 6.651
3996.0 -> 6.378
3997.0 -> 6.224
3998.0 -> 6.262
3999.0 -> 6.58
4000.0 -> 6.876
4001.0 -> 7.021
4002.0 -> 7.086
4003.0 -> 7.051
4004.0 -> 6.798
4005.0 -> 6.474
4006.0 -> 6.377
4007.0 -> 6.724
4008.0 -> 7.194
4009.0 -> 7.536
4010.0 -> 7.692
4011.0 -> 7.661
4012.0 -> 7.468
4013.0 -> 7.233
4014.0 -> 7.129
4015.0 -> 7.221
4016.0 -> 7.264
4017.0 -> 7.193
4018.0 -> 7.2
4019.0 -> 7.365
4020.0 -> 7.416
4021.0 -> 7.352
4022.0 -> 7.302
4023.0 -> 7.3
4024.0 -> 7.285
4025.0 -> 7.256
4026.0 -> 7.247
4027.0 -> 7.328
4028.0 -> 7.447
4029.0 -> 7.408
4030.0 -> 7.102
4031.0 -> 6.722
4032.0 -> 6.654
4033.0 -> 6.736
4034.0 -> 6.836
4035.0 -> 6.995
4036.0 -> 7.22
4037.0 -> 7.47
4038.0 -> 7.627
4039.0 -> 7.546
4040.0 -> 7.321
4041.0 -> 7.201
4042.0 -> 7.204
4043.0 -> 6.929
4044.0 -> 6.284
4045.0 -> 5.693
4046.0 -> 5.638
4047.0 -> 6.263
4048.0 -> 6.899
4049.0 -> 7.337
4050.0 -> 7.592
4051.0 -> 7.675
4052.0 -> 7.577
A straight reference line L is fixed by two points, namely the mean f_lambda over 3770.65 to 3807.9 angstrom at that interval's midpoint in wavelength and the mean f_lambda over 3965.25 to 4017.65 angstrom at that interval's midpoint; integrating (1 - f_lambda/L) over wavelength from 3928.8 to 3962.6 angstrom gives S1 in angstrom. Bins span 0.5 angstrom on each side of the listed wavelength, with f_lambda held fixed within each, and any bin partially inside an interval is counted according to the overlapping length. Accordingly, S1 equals 9.47 angstrom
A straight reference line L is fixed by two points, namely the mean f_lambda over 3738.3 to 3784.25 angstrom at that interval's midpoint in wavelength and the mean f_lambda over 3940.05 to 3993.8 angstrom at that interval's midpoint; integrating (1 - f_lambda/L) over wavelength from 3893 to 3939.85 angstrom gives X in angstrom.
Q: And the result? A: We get 5.2 angstrom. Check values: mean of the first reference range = 5.44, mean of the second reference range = 5.13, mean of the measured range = 4.63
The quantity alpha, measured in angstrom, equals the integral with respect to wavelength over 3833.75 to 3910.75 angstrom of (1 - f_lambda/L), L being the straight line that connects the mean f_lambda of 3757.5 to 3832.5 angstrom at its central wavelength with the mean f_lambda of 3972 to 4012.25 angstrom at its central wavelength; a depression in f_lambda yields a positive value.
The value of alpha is 9.2 angstrom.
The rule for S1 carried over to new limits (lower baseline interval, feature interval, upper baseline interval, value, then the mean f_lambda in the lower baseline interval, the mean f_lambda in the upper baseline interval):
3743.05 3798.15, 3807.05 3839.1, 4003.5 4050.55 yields 7.5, 5.45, 7.09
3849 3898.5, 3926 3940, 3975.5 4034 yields 8.1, 5.26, 6.91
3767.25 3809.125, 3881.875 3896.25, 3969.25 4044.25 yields 2.9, 5.86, 6.63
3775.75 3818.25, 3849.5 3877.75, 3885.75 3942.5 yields -1.7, 5.85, 4.61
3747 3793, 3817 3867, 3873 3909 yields 6.0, 5.65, 5.16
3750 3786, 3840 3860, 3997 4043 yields 3.1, 5.84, 7.13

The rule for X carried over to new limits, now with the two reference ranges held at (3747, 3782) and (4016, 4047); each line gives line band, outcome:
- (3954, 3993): 9.7 angstrom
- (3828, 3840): 5.0 angstrom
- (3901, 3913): 1.4 angstrom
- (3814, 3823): 1.7 angstrom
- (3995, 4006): 0.4 angstrom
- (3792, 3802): 1.3 angstrom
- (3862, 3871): 0.3 angstrom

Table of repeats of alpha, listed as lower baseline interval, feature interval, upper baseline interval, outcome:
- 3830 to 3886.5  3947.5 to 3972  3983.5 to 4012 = 7.57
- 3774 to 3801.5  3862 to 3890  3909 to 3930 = 1.04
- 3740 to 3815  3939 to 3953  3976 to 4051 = 3.22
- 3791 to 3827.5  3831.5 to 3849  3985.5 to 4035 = 3.60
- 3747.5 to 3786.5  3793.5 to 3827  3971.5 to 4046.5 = 4.19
